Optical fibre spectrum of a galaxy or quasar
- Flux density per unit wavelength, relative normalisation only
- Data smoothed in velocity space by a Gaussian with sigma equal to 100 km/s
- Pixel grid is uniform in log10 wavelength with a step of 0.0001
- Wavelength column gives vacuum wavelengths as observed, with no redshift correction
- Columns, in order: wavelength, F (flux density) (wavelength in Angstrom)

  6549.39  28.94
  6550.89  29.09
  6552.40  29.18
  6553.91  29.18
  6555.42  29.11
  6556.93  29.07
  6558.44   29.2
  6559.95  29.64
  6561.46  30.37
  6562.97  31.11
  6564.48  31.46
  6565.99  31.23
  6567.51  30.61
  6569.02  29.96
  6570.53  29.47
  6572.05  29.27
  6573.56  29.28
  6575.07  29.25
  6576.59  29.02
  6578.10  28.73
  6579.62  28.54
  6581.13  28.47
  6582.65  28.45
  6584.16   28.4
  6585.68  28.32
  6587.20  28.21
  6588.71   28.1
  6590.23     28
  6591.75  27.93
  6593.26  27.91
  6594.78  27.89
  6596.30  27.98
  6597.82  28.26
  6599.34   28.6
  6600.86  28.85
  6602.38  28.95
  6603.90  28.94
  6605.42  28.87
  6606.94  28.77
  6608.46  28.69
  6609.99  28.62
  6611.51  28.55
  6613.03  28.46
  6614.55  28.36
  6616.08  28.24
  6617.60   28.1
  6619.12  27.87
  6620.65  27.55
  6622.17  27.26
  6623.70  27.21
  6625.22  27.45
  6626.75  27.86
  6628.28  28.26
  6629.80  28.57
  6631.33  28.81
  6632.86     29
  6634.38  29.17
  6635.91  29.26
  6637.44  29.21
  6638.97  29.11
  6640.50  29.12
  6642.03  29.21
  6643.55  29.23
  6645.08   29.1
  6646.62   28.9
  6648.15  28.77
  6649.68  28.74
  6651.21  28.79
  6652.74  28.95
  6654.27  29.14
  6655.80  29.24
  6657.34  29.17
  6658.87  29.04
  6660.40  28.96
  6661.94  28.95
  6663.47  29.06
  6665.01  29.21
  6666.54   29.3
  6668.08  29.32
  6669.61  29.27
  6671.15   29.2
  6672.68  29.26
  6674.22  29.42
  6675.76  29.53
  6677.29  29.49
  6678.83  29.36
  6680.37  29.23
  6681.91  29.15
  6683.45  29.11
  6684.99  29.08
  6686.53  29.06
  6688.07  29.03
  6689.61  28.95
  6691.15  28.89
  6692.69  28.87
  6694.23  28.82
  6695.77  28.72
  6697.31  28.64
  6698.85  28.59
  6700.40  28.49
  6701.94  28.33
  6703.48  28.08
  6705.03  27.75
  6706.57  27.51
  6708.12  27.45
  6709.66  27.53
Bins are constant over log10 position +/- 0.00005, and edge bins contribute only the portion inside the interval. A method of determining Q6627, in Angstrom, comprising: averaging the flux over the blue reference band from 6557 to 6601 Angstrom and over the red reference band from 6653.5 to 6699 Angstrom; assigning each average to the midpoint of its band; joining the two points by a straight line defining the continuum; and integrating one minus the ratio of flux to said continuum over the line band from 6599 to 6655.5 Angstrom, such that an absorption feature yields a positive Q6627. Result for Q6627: 0.9 Angstrom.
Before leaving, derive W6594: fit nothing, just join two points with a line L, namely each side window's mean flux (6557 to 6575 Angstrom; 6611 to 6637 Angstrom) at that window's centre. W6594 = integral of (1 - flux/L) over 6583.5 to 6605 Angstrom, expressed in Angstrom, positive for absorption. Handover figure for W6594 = 0.6 Angstrom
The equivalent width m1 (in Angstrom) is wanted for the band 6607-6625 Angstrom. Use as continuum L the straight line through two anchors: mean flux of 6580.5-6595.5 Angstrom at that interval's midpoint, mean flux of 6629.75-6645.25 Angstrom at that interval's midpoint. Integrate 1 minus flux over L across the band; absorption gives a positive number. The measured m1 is 0.4 Angstrom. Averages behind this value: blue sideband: 28.2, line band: 28.1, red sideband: 29.1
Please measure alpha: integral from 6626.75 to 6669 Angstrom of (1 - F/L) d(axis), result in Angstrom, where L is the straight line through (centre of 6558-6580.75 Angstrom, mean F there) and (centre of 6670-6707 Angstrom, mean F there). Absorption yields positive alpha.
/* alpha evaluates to 0.3 Angstrom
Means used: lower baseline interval 29.8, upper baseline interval 28.9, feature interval 29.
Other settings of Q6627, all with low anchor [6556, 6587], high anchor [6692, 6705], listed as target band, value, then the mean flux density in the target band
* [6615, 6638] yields 0.6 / 28.2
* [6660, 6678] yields -0.3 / 29.3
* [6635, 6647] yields -0.1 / 29.1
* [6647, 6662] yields -0.1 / 29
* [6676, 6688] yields -0.2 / 29.2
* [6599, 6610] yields 0.2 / 28.8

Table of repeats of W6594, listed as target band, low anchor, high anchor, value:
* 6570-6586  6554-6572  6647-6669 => 0.56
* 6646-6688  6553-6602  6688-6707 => -0.70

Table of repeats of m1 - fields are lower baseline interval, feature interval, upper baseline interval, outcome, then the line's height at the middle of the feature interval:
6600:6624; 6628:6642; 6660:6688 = -0.2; 28.7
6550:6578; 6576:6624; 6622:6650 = 1.4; 29.2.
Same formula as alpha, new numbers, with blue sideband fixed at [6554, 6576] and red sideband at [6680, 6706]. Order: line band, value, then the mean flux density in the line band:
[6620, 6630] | 0.6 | 27.7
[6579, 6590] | 0.5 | 28.3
